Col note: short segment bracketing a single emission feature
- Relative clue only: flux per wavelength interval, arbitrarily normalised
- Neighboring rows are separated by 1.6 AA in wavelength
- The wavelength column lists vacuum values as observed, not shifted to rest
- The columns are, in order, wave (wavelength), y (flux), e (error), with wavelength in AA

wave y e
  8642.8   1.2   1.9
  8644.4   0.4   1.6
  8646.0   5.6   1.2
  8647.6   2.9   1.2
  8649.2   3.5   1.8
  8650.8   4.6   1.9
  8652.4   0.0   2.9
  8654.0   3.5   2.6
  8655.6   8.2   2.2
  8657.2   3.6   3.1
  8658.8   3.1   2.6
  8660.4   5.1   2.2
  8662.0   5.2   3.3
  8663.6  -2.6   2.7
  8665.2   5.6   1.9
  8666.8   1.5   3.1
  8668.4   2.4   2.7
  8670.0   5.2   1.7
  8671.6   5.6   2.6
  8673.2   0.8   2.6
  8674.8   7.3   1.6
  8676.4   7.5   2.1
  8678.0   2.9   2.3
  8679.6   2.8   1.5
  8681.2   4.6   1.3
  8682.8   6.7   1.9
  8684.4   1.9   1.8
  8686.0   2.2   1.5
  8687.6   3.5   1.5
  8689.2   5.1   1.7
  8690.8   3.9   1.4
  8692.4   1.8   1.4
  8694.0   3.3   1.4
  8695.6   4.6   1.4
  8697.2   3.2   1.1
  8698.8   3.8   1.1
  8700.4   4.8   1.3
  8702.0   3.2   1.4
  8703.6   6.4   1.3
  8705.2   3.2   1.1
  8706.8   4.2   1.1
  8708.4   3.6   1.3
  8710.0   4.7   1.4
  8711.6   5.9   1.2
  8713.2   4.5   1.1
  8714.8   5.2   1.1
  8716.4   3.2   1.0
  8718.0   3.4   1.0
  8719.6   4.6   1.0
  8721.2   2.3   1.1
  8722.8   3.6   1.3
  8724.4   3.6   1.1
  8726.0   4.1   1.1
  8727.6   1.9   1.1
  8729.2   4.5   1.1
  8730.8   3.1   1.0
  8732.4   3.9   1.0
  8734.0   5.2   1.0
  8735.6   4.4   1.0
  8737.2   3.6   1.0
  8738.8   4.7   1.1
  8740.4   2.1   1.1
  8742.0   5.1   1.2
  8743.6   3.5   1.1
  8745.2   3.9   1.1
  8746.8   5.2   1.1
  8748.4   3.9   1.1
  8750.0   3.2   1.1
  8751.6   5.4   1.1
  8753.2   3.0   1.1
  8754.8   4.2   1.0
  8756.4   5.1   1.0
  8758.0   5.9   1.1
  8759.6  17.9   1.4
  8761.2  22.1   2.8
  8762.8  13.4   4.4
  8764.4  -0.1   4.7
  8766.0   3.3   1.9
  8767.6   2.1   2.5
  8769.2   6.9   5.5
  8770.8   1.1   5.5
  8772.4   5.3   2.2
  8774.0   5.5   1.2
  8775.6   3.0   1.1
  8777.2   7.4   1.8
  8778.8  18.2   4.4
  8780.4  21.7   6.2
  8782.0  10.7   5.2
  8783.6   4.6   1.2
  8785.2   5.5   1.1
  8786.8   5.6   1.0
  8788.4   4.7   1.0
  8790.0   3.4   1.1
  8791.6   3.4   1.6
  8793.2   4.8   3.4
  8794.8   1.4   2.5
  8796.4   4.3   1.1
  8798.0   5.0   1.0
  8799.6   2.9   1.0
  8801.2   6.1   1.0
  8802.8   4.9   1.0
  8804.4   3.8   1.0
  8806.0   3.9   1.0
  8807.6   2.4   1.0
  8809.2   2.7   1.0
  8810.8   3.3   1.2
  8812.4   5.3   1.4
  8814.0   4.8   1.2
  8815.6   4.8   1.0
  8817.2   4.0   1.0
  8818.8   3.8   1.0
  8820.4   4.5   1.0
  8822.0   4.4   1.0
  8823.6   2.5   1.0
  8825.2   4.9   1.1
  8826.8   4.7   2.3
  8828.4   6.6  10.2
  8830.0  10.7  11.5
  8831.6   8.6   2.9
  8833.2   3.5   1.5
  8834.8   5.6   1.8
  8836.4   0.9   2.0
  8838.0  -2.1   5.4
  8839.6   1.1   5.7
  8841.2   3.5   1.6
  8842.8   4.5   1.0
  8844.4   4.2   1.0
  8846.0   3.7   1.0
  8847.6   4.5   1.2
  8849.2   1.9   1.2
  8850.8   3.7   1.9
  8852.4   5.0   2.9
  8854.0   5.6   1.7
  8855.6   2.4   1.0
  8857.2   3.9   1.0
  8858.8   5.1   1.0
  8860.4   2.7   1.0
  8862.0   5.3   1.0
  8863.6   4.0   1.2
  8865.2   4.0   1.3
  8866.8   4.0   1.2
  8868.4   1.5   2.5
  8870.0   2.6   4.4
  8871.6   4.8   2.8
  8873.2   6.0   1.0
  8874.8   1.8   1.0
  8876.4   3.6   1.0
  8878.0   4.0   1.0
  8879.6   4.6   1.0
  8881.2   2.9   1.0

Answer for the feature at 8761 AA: [S II] 6716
